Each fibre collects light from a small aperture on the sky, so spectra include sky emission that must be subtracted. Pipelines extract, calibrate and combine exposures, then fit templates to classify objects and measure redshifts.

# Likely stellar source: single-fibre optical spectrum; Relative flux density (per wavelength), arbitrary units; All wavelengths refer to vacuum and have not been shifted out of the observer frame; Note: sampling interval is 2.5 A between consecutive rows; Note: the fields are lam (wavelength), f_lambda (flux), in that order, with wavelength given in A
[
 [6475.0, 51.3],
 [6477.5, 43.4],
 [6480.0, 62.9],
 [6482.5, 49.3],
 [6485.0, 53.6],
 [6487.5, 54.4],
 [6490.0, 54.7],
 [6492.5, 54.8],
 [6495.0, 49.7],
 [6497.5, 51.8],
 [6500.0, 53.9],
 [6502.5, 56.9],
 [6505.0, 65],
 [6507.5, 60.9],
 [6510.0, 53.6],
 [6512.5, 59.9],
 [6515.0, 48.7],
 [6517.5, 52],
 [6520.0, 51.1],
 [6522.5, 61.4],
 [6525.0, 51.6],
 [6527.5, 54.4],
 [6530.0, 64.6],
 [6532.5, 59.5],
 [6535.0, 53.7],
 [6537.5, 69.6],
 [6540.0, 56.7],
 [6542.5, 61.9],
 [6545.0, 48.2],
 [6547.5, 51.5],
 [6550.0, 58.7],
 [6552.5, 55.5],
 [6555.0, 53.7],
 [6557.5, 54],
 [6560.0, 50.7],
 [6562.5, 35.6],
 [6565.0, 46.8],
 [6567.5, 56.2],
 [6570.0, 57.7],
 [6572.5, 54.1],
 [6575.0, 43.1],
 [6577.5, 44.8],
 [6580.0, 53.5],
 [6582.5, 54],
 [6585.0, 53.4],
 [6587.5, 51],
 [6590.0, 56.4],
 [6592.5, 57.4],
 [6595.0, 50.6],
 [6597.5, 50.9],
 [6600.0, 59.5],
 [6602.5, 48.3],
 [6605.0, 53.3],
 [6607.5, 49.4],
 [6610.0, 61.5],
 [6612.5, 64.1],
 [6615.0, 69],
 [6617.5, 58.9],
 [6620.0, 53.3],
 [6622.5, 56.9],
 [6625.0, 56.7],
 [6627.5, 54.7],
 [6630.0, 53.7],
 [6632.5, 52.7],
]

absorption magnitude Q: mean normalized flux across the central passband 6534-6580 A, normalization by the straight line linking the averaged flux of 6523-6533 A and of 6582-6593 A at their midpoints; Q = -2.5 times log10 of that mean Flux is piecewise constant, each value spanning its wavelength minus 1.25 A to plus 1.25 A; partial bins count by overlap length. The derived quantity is 0.06 mag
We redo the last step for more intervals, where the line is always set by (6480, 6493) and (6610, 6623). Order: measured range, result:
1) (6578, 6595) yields 0.109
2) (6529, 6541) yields -0.078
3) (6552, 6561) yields 0.085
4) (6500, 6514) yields -0.064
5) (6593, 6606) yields 0.137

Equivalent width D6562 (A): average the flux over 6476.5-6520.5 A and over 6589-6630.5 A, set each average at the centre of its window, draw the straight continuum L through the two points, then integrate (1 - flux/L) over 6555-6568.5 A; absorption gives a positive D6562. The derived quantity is 1.6 A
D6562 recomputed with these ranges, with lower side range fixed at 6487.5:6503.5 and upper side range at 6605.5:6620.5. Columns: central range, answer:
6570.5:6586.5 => 1.90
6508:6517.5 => 0.02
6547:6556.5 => 0.22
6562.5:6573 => 1.04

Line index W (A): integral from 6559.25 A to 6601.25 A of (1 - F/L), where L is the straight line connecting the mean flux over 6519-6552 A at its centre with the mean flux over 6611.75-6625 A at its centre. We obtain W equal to 5.1 A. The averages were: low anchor 57.2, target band 51.5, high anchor 59.9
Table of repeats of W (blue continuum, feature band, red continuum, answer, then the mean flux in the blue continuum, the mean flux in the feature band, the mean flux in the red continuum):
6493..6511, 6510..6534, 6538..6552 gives 0.12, 56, 55.8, 56.2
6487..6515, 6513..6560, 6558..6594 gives -2.07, 55.7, 55.9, 51.1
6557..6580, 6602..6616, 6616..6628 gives -0.80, 49.3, 57.9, 56.5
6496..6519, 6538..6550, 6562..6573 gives -0.73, 55.7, 55.9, 50.8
